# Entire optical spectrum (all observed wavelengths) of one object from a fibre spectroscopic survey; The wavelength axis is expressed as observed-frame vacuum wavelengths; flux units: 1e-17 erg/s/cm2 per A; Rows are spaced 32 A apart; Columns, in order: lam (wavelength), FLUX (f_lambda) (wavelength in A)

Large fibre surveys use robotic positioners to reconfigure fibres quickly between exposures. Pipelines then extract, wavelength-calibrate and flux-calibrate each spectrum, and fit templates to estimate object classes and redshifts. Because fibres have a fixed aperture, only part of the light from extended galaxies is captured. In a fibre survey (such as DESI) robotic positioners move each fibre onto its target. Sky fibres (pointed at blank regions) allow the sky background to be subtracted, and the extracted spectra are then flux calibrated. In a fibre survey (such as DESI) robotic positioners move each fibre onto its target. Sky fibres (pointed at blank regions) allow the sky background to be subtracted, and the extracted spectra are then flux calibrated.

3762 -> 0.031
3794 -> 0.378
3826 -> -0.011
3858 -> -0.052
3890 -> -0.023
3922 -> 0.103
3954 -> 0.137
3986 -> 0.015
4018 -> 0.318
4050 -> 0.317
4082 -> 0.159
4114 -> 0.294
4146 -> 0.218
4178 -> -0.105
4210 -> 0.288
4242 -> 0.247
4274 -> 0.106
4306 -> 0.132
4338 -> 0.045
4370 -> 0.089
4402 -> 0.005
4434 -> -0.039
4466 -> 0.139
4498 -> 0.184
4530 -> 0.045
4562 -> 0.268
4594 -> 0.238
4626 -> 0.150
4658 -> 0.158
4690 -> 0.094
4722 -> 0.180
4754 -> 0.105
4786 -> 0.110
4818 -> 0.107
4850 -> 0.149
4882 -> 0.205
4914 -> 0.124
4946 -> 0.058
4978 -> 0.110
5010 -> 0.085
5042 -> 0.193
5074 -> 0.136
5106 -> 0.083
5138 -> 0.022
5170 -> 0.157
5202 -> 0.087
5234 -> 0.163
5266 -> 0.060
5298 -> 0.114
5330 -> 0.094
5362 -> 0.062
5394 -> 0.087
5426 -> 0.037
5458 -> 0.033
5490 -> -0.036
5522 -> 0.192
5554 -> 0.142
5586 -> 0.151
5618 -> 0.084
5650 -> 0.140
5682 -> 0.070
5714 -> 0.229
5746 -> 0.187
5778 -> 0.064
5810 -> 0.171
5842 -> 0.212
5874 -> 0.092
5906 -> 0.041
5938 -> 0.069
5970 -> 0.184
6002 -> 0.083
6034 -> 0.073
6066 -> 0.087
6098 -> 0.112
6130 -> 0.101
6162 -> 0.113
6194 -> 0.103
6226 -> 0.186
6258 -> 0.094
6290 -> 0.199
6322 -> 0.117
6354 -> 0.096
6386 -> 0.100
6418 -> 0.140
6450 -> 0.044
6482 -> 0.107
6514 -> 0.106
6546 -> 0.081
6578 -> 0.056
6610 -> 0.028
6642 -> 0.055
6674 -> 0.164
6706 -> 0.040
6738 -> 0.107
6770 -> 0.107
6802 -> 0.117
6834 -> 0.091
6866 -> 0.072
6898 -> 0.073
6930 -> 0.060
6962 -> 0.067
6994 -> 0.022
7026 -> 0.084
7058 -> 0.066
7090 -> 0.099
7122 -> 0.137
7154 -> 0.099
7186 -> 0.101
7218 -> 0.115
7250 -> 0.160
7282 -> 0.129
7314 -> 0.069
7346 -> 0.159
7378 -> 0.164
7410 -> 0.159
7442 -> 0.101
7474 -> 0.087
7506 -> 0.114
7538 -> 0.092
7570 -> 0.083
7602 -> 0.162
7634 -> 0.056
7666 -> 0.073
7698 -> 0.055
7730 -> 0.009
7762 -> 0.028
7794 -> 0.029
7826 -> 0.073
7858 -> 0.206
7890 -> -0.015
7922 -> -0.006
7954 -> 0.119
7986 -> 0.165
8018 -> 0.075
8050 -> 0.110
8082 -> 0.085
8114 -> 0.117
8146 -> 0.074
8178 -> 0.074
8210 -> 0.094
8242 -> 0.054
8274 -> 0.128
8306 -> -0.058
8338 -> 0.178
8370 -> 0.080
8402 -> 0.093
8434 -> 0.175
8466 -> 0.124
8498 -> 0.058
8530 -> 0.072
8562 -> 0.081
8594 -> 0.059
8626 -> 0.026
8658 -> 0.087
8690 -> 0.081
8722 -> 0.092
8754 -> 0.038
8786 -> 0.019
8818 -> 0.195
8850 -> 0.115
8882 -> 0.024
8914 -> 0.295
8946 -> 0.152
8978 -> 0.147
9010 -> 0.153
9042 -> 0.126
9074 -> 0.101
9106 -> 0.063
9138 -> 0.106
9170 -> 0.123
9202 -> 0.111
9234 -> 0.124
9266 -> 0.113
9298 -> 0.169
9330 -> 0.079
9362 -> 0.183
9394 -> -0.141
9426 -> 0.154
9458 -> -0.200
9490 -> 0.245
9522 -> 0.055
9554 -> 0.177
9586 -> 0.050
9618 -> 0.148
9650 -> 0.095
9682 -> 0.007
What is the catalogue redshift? 1.39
